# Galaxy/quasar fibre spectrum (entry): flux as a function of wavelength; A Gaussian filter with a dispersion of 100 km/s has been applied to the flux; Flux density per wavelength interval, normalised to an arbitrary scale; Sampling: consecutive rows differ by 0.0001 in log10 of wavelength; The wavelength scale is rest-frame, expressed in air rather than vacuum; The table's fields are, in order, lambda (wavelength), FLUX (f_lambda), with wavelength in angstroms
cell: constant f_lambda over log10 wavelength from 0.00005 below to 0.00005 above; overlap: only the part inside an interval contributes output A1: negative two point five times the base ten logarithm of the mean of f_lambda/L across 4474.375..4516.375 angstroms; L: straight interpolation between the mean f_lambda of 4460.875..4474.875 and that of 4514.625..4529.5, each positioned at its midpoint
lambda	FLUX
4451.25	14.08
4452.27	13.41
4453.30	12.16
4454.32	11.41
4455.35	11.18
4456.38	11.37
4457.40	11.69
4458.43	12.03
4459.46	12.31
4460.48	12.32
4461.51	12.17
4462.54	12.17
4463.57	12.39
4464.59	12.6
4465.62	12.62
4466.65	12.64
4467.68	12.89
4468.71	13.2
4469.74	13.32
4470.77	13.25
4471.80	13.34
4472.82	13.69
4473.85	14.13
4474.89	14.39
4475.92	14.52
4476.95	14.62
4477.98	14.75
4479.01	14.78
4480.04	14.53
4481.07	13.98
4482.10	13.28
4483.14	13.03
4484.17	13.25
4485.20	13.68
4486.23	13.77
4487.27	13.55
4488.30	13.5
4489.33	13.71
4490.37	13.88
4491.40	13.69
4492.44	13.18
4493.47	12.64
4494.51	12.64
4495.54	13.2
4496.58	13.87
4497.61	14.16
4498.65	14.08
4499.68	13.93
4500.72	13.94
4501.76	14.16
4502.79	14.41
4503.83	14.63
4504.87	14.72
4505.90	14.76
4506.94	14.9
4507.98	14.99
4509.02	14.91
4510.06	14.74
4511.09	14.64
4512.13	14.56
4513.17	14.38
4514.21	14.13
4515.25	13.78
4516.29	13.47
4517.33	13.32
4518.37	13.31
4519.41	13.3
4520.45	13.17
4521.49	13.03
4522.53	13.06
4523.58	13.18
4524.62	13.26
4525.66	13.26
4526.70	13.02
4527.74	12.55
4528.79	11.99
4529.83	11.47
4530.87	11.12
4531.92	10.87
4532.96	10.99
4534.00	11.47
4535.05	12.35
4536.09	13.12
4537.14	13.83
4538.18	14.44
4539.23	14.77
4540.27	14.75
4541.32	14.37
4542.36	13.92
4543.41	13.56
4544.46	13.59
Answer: -0.080 mag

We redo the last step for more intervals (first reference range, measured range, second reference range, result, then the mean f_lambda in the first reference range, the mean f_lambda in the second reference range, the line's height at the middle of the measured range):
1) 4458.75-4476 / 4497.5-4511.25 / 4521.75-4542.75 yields -0.124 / 13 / 12.9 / 12.9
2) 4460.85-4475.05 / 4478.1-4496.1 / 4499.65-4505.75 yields 0.014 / 13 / 14.4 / 13.8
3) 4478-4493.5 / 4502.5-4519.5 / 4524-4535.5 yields -0.125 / 13.7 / 12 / 12.7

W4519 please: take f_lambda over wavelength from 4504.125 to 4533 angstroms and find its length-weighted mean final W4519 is 13.4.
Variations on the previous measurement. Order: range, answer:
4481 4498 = 13.5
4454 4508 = 13.4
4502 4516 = 14.6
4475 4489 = 14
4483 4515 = 14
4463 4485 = 13.6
